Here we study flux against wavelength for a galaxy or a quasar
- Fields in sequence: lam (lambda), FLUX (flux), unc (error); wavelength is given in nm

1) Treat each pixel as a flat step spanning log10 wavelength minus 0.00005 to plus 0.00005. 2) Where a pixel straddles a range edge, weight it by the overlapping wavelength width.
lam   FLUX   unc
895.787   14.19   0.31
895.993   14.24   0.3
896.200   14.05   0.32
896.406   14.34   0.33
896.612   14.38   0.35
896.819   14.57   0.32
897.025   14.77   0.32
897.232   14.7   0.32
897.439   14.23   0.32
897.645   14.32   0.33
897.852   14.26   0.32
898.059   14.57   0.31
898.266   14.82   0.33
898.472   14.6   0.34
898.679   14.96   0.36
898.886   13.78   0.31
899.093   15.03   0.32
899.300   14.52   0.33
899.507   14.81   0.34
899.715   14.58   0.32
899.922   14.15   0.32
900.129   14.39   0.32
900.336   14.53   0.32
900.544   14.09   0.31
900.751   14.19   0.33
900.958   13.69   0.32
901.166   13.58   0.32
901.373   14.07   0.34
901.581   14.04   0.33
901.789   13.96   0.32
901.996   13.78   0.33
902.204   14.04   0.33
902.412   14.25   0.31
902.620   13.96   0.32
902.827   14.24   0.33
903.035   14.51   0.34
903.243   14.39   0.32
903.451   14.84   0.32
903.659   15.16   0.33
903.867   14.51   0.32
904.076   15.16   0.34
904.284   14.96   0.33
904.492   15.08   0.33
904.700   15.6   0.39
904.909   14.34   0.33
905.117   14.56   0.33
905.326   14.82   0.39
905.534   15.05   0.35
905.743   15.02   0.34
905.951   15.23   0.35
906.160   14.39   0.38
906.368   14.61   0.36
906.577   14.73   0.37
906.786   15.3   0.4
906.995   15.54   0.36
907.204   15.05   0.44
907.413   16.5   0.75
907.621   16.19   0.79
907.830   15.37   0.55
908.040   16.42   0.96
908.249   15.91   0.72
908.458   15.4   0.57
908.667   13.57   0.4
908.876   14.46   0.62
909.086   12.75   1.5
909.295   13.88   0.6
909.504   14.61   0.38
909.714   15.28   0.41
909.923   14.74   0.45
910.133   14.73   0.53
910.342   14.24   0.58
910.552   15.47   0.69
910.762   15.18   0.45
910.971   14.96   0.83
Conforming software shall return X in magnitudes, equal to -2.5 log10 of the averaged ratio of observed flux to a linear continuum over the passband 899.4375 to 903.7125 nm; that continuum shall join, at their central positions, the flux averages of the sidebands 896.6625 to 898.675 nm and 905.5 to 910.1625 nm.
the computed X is 0.04 mag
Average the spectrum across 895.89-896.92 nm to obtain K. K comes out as 14.3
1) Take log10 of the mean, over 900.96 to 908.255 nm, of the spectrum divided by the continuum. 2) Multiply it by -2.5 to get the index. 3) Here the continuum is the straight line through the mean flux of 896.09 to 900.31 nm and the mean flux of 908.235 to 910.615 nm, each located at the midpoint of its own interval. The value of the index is -0.02 mag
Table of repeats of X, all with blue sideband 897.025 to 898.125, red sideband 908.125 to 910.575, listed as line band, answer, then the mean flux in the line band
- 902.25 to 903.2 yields 0.019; 14.2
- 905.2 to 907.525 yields -0.042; 15.1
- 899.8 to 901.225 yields 0.027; 14.1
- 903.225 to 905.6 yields -0.027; 14.9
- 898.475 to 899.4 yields -0.009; 14.6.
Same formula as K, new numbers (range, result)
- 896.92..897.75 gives 14.5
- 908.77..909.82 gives 14.2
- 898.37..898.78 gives 14.8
